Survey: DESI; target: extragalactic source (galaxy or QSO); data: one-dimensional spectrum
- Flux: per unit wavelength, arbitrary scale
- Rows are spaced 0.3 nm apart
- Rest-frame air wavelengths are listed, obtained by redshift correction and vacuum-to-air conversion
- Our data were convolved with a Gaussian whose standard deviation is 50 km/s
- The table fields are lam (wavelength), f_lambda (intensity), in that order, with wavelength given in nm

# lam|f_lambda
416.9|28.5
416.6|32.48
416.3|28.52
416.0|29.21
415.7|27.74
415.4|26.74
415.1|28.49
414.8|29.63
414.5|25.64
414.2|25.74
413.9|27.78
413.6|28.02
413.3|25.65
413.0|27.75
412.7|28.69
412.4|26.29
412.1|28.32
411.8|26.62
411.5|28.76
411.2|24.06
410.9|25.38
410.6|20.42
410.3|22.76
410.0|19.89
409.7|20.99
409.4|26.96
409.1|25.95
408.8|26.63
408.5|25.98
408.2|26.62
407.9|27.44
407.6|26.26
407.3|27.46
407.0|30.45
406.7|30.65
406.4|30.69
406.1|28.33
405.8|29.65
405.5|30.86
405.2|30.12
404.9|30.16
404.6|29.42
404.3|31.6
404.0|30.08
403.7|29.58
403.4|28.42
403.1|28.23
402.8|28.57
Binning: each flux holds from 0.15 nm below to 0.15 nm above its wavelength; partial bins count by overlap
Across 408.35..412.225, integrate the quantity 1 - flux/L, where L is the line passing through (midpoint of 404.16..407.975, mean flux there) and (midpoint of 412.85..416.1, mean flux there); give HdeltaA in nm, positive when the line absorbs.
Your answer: 0.50 nm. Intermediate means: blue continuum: 29.5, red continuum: 27.5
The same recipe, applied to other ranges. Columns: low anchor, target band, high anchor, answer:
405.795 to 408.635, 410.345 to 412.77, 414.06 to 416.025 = 0.18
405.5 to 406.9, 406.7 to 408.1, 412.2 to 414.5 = 0.06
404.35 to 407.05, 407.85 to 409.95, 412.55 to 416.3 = 0.27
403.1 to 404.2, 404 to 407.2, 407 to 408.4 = -0.21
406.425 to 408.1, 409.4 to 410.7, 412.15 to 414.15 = 0.29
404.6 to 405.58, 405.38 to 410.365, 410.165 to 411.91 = 0.13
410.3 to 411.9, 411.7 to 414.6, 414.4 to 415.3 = -0.06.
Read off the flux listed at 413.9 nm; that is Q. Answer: 27.78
